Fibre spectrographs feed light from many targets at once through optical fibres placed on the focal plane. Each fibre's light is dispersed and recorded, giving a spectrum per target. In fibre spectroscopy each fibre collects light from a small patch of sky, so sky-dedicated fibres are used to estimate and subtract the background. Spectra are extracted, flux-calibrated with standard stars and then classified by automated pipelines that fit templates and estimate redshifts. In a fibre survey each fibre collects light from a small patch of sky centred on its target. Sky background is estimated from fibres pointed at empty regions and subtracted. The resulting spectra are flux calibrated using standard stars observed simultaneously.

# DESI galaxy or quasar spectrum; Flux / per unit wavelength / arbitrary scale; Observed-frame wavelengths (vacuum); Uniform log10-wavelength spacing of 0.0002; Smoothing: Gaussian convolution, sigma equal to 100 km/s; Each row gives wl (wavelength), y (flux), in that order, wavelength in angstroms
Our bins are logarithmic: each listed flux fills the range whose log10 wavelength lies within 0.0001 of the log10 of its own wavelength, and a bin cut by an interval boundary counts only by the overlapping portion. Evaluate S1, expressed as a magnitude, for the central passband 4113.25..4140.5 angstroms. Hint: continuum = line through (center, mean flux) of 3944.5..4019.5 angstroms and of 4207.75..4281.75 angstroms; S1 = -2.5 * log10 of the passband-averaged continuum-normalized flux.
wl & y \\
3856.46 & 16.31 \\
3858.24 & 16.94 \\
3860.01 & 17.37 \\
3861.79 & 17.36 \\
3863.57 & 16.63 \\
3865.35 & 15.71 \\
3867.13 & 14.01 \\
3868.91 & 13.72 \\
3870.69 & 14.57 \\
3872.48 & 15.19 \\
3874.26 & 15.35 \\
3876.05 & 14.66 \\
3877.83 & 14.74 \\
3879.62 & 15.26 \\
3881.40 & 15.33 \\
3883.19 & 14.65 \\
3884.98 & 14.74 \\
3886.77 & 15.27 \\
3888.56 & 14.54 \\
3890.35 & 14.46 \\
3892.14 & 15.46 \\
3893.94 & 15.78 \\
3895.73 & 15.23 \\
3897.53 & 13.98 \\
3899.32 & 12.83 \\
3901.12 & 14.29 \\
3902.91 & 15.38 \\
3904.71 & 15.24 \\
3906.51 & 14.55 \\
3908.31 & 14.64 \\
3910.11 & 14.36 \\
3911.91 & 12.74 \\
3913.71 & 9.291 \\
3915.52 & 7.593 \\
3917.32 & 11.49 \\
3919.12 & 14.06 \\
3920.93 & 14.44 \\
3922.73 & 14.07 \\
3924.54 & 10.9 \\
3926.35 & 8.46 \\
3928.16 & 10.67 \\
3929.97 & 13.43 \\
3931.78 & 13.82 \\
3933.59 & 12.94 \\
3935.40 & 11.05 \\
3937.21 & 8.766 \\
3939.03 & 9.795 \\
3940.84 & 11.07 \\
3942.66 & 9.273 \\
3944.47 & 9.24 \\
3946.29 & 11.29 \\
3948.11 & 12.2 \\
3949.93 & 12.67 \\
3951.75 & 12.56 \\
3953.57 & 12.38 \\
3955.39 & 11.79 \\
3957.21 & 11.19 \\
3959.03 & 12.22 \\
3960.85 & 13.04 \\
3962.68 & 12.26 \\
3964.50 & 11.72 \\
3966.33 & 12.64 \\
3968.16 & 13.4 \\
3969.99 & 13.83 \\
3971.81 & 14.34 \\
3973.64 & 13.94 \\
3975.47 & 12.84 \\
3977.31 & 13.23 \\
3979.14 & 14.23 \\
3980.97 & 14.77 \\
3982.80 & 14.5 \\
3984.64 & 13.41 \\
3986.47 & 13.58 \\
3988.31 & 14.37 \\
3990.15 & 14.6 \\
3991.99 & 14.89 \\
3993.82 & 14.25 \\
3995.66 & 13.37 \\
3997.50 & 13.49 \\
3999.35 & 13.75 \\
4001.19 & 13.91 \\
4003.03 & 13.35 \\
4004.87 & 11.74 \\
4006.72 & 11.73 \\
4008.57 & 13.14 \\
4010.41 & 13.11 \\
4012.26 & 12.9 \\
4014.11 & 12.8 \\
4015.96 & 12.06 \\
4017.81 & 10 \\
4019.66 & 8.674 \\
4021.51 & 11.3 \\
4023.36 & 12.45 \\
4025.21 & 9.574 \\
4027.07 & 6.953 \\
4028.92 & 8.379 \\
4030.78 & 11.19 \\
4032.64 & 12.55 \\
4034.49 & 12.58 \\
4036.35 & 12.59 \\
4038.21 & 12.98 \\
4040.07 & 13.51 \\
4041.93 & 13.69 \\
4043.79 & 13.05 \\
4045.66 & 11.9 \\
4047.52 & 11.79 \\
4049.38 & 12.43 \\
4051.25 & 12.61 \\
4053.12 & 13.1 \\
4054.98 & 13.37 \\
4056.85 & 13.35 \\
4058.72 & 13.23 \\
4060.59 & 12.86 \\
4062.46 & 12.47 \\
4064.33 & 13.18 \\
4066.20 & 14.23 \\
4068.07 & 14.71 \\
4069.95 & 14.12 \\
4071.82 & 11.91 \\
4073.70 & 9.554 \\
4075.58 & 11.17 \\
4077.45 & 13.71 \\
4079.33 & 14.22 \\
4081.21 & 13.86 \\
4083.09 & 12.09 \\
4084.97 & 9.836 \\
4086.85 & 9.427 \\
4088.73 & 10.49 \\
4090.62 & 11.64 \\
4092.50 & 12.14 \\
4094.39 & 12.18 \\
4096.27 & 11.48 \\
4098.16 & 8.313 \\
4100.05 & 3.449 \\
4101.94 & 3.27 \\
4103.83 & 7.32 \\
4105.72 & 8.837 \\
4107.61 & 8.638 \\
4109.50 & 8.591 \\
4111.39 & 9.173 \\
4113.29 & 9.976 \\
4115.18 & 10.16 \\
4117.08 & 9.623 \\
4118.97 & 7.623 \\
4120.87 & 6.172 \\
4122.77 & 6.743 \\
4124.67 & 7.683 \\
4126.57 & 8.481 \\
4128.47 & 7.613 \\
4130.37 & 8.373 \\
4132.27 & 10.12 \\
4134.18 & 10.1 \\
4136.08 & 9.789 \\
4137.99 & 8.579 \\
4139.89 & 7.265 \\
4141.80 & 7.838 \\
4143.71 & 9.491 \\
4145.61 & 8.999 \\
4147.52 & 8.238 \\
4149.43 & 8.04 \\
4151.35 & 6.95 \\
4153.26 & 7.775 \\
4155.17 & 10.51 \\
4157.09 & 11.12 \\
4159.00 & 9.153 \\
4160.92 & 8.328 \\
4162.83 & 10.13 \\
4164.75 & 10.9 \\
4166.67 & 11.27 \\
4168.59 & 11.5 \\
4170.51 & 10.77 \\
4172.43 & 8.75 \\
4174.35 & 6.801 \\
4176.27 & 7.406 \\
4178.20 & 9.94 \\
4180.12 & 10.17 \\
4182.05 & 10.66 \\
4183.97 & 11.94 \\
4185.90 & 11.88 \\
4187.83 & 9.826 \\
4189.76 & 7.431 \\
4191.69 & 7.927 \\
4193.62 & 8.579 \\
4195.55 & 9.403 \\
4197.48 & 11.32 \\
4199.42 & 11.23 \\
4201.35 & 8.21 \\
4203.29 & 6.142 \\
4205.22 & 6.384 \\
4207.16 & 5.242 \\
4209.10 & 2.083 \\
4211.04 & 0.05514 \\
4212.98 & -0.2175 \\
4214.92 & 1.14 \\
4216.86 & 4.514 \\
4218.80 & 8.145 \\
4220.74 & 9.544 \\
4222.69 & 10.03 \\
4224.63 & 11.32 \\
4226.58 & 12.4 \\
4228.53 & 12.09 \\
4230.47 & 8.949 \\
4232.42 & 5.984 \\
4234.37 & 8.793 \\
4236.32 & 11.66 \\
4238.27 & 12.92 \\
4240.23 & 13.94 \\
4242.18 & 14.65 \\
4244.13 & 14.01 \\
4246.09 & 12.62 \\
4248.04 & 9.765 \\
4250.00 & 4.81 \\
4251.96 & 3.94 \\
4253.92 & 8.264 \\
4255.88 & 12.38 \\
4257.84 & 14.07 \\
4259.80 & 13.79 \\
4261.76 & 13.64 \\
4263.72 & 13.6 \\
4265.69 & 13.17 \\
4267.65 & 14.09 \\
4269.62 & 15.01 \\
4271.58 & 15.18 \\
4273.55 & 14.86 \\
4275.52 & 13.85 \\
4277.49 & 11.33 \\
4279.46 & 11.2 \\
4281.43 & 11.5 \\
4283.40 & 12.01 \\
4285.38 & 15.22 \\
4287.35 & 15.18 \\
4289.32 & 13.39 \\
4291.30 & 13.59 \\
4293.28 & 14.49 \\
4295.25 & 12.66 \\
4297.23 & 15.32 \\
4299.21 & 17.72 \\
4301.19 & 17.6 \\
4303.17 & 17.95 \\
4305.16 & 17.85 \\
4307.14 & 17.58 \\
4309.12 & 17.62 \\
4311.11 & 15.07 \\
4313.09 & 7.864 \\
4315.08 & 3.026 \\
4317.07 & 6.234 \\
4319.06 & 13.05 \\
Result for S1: 0.32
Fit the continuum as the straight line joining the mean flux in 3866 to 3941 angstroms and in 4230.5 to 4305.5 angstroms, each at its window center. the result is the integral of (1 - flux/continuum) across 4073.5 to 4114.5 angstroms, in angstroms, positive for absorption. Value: 9.86 angstroms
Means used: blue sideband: 13.4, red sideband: 12.9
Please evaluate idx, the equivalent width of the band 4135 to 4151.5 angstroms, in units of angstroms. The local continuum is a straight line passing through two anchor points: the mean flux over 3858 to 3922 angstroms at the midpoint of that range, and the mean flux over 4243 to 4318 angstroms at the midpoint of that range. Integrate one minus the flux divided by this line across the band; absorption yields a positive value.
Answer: 6.2 angstroms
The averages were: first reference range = 14.5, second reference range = 12.9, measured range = 8.44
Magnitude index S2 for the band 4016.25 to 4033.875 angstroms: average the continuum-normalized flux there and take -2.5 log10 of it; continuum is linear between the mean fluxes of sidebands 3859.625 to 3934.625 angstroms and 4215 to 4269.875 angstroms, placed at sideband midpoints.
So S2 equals 0.24 mag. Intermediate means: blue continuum 14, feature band 10.2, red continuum 10.8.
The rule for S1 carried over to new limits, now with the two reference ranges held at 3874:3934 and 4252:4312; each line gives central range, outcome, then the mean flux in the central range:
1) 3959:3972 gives 0.07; 12.9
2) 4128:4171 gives 0.45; 9.26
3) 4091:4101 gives 0.40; 9.63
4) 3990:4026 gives 0.10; 12.5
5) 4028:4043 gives 0.14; 12.2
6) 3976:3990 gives -0.02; 14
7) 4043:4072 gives 0.06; 13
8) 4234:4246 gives 0.10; 12.9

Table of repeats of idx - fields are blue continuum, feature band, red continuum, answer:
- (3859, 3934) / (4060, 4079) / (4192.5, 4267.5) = -2.1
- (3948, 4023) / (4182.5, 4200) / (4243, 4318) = 4.1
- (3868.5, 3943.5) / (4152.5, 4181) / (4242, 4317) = 7.6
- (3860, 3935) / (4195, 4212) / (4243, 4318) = 8.5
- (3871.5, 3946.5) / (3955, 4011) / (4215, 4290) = -2.5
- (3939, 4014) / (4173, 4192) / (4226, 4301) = 4.8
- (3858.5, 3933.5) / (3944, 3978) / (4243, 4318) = 3.4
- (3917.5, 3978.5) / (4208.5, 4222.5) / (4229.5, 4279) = 9.3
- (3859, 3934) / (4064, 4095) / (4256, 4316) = 3.9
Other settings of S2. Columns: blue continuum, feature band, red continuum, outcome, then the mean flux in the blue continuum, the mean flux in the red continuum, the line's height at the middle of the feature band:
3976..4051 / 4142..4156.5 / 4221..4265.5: 0.334 mag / 12.6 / 11.1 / 11.7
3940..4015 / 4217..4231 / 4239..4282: 0.223 mag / 12.9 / 12.3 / 12.4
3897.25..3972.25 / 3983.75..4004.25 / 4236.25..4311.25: -0.115 mag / 12.3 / 13.5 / 12.5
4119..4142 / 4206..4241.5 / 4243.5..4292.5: 0.399 mag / 8.22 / 12.4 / 11.1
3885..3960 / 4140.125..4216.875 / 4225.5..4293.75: 0.435 mag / 12.6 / 12.2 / 12.3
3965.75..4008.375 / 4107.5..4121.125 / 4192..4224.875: 0.083 mag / 13.7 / 6.58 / 9.59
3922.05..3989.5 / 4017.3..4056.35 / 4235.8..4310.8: 0.084 mag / 12.3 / 13.5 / 12.6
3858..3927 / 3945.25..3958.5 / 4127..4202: 0.101 mag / 14.2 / 9.34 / 13.2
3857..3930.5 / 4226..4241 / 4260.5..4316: 0.287 mag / 14.1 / 14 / 14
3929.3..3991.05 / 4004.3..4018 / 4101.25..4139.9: -0.101 mag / 12.5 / 8.35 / 11.2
